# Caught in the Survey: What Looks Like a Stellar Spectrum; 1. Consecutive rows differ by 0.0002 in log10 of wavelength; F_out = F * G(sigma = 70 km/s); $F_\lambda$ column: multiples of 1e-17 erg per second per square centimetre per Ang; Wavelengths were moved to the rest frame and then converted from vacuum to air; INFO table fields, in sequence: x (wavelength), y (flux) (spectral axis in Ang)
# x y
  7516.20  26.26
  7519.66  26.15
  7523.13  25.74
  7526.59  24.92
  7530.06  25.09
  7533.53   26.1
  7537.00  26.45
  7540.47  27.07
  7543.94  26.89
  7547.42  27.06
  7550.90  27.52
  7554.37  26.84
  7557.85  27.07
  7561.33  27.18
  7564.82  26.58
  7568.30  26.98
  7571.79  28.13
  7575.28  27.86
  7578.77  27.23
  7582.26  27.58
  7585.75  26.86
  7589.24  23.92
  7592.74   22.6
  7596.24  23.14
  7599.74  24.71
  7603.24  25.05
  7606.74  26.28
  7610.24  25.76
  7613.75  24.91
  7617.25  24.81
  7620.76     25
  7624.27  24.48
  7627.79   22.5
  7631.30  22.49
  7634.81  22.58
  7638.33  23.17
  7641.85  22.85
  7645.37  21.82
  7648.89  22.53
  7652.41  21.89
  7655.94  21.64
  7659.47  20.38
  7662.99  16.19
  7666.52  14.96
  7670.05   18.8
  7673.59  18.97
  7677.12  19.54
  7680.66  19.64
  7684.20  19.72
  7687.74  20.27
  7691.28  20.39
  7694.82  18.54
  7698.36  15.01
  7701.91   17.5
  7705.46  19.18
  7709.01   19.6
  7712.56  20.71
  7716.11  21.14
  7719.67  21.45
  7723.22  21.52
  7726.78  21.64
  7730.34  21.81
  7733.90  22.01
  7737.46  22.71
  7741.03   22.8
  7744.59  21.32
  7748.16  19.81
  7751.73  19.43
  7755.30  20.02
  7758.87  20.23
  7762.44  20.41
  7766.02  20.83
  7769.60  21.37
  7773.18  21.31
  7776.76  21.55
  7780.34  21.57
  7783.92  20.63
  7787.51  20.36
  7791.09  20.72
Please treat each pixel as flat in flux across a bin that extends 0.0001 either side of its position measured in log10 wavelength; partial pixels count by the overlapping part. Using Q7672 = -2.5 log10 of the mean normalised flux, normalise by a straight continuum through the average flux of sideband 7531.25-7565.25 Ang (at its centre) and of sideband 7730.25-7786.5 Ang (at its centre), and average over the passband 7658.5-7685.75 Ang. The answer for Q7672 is 0.259 mag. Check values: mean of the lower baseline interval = 26.9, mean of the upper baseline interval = 21.1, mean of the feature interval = 18.5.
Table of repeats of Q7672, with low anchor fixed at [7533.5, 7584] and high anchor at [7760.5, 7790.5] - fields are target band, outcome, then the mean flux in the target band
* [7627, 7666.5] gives 0.158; 21.3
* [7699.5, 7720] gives 0.163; 19.7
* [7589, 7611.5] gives 0.062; 24.5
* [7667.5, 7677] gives 0.269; 18.7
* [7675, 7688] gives 0.198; 19.7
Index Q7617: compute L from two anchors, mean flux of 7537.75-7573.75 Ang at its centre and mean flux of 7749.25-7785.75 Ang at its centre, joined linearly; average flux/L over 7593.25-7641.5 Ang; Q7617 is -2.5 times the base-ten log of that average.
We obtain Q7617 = 0.05 mag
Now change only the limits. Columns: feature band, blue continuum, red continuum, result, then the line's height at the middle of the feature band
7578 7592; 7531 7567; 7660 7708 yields -0.06 mag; 24.6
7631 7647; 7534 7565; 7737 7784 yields 0.08 mag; 24.4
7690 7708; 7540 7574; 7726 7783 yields 0.25 mag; 22.8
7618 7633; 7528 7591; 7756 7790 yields 0.06 mag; 25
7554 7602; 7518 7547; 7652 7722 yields -0.09 mag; 24.1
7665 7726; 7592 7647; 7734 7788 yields 0.16 mag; 22.3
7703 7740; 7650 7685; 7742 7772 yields -0.06 mag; 20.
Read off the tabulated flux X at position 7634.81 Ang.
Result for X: 22.58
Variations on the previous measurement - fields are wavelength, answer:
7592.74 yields 22.6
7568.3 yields 26.98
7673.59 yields 18.97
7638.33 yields 23.17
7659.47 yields 20.38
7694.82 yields 18.54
